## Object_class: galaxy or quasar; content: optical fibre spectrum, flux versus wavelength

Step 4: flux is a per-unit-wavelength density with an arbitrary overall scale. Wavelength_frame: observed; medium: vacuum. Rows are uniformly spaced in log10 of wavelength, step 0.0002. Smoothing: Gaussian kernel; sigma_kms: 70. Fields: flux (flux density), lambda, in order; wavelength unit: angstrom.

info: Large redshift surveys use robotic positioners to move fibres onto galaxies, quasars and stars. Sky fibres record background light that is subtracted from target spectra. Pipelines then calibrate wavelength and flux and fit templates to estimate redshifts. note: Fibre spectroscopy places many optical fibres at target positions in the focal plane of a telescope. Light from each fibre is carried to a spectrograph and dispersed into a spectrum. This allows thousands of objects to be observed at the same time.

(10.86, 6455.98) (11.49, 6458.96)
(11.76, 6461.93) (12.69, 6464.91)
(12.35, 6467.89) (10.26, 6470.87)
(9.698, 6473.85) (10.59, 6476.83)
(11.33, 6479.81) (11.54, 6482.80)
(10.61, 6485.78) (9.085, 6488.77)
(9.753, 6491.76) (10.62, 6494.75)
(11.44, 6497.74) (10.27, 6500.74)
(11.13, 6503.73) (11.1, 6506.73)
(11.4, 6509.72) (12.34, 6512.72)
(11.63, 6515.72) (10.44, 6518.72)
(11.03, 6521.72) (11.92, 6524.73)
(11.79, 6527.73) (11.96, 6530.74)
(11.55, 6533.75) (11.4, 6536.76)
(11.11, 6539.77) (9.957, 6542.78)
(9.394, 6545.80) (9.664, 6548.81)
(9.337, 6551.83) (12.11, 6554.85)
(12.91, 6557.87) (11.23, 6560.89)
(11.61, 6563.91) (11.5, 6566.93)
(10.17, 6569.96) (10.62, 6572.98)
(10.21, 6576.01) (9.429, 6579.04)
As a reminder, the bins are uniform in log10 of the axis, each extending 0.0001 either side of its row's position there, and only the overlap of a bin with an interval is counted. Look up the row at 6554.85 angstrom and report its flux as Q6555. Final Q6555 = 12.11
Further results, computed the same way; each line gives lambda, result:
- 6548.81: 9.664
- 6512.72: 12.34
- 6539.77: 11.11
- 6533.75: 11.55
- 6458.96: 11.49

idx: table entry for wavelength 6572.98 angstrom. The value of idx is 10.62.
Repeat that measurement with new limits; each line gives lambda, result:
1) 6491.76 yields 9.753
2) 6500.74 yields 10.27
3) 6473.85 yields 9.698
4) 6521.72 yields 11.03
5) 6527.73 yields 11.79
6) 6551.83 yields 9.337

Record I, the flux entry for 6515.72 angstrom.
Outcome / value 11.63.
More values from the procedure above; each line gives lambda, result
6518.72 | 10.44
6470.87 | 10.26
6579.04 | 9.429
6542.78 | 9.957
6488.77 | 9.085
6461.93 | 11.76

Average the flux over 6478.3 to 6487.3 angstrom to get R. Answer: 11.2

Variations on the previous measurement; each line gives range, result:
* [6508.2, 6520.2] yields 11.5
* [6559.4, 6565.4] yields 11.4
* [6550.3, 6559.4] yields 11.4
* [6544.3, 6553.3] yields 9.47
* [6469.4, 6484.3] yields 10.7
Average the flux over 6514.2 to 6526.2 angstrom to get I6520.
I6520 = 11.3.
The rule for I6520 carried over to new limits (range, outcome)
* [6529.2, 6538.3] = 11.6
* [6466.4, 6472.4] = 11.3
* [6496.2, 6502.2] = 10.8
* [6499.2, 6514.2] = 11.2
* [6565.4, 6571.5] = 10.8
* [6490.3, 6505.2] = 10.6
